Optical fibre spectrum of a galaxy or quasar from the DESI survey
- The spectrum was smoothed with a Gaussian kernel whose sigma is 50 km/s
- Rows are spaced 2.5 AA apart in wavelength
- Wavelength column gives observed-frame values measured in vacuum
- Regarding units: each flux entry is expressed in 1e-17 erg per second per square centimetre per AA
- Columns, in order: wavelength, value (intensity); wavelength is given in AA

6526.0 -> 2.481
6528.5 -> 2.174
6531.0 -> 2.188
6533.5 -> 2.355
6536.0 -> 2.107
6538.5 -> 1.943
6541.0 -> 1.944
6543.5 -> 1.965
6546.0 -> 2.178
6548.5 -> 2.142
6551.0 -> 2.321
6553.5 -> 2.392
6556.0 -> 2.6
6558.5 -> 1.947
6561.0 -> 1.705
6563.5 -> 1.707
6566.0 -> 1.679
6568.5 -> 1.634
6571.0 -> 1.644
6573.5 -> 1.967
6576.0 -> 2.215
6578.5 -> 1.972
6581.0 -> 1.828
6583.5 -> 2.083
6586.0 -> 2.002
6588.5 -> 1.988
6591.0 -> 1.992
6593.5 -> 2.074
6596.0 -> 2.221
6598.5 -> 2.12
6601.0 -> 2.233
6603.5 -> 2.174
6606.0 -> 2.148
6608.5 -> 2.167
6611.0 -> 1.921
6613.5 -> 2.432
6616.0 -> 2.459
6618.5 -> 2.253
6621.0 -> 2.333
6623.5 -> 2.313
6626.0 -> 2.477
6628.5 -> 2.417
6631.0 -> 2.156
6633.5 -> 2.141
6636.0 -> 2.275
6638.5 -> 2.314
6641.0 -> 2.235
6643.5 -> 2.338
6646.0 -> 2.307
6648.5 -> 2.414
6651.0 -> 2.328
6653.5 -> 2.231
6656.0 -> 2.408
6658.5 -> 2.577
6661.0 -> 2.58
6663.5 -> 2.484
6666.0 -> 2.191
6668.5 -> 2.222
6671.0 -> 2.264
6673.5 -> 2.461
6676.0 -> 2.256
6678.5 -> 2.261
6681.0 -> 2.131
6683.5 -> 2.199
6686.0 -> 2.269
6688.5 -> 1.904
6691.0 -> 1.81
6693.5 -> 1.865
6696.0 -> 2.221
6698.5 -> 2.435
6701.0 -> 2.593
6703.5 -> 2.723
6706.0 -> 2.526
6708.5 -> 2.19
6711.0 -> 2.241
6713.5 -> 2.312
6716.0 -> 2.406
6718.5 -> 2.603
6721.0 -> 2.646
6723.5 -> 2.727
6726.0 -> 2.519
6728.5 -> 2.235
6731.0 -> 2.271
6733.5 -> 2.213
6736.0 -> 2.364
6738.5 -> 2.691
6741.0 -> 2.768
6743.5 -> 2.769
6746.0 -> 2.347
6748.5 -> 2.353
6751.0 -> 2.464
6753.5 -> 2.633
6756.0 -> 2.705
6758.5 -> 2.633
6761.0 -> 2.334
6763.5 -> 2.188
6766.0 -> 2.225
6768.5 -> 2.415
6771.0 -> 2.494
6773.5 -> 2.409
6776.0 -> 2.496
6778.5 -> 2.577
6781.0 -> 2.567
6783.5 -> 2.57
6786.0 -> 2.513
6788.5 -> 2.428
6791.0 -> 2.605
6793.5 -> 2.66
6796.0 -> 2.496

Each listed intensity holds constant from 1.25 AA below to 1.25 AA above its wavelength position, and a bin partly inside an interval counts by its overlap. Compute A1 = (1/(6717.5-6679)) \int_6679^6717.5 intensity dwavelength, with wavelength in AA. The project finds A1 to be 2.26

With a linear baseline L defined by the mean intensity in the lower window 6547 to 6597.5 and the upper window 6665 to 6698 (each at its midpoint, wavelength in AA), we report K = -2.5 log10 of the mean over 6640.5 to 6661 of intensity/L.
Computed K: -0.12 mag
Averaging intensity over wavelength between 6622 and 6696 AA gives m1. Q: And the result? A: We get 2.27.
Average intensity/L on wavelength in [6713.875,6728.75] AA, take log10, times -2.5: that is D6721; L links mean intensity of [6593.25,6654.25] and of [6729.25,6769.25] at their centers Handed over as -0.05 mag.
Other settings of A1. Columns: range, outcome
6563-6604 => 1.97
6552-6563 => 2.13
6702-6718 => 2.41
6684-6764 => 2.41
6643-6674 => 2.37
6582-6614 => 2.11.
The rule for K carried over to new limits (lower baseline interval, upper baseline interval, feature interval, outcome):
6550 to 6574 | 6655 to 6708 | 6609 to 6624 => -0.08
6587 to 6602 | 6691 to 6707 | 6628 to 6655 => -0.04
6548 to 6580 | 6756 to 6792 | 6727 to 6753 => -0.03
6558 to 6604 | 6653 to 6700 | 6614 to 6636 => -0.11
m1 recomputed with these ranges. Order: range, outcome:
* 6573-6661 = 2.22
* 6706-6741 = 2.43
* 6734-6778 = 2.48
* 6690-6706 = 2.3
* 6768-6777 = 2.46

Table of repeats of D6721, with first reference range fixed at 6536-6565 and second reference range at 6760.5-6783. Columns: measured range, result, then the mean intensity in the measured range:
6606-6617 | -0.03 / 2.23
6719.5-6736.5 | -0.04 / 2.43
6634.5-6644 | -0.03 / 2.28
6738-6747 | -0.12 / 2.65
